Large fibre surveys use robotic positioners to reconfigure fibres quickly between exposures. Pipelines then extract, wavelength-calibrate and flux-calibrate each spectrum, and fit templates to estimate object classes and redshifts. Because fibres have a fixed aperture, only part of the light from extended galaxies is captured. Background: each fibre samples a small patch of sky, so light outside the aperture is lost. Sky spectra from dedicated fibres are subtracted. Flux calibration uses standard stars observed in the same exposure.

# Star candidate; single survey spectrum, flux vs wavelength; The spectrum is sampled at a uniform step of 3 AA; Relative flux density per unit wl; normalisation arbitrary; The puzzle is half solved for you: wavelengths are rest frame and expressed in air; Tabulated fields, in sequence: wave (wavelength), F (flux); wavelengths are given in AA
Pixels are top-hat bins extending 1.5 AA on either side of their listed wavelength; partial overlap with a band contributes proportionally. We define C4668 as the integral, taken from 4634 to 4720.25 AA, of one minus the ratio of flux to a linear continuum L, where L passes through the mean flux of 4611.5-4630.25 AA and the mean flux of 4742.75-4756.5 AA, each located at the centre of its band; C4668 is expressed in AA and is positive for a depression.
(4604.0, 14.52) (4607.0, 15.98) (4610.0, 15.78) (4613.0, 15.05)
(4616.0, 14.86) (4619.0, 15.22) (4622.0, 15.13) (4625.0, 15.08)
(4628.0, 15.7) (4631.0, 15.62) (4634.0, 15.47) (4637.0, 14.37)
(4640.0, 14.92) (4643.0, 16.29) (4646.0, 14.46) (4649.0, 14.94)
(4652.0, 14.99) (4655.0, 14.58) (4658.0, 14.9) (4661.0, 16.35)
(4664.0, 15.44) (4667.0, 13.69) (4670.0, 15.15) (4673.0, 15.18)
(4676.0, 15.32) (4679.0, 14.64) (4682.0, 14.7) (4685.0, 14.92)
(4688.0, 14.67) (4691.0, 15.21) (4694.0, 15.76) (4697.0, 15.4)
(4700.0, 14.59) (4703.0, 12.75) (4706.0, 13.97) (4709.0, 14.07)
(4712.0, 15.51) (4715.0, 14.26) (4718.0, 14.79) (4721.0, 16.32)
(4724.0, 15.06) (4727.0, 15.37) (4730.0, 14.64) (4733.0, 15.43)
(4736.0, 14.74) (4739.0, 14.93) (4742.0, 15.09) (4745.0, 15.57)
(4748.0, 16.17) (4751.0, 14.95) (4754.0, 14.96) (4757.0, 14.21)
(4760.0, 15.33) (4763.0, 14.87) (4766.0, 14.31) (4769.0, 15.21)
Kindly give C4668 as 2.1 AA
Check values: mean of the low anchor 15.2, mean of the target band 14.9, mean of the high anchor 15.3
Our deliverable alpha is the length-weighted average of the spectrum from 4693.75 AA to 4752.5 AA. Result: 15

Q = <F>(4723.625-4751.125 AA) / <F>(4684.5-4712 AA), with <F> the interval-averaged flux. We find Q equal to 1.04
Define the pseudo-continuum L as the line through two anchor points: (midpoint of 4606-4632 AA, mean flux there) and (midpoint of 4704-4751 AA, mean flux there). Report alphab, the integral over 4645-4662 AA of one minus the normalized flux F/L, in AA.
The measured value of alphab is 0.3 AA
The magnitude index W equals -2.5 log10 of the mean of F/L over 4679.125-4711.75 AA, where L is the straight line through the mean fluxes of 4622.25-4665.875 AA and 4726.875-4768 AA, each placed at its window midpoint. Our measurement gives 0.04 mag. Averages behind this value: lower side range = 15.2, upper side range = 15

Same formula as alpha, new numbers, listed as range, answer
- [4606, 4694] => 15.1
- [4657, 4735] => 14.9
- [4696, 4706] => 14.1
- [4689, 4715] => 14.6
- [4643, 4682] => 15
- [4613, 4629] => 15.2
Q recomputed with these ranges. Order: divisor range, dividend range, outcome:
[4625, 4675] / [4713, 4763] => 1.00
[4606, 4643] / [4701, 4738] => 0.96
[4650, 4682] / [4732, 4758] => 1.01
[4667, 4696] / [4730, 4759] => 1.01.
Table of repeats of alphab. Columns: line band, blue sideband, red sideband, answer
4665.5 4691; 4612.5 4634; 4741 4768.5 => 0.6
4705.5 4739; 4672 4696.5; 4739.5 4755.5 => 0.6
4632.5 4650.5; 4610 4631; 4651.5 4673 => 0.1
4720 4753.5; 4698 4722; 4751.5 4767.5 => -1.4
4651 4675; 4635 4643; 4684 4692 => -0.1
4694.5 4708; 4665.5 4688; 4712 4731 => 0.6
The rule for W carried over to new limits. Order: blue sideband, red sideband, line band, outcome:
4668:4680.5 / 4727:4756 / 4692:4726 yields 0.022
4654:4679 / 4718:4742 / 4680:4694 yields 0.010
